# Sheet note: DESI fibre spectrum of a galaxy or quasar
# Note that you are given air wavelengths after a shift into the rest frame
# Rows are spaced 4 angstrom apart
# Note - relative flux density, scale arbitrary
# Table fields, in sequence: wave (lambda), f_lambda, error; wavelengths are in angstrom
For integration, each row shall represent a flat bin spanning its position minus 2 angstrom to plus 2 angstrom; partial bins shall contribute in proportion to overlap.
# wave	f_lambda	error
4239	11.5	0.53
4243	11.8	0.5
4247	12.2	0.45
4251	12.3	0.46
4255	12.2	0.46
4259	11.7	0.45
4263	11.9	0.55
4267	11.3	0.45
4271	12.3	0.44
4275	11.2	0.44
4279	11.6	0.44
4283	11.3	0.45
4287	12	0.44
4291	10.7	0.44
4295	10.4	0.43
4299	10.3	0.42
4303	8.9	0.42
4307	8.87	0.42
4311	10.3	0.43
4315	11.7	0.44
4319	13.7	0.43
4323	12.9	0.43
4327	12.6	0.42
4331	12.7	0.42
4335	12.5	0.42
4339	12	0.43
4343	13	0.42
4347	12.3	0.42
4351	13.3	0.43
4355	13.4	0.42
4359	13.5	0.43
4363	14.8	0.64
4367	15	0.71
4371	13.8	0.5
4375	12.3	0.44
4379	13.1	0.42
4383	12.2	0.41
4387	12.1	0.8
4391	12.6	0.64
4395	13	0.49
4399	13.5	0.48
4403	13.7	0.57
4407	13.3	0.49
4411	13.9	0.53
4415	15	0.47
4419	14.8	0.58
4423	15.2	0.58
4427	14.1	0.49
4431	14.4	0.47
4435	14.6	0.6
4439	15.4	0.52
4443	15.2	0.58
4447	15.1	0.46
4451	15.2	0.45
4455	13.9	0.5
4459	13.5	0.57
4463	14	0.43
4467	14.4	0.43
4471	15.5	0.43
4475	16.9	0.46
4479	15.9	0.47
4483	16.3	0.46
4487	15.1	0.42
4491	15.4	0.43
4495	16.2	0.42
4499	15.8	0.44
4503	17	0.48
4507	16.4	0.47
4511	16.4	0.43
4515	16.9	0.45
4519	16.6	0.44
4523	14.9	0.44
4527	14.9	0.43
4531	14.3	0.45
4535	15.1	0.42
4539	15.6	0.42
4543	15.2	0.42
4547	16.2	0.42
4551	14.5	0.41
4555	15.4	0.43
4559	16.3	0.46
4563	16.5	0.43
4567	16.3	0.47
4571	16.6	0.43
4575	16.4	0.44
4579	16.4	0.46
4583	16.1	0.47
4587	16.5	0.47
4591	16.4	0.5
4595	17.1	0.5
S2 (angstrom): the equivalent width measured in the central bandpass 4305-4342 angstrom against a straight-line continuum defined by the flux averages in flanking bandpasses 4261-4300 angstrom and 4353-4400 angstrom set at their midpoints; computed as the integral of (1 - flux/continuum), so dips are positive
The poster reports 0.8 angstrom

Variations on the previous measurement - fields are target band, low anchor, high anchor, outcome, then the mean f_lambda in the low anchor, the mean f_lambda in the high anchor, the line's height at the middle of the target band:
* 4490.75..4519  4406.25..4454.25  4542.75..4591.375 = -1.7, 14.7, 16.1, 15.5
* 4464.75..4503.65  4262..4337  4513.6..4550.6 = -3.1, 11.4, 15.5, 14.6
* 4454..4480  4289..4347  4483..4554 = -0.4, 11.5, 15.7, 14.6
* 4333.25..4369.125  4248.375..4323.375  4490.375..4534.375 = -1.9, 11.3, 15.9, 12.6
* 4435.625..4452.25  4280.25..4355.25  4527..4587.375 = -1.6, 11.7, 15.8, 13.8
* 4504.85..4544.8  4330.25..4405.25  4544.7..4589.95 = -0.5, 13.1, 16.1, 15.5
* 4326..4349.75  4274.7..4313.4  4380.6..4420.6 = -1.7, 10.5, 13.4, 11.7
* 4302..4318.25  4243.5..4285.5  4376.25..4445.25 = 2.8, 11.8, 13.9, 12.4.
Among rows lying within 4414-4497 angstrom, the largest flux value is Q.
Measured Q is 16.9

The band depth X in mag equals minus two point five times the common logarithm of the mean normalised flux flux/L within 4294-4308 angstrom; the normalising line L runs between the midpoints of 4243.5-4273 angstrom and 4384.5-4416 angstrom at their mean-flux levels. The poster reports 0.27 mag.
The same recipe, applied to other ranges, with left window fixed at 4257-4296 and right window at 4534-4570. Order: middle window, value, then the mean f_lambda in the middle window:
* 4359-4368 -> -0.14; 14.6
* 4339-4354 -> -0.02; 12.8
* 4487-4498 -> -0.06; 15.7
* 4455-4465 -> 0.04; 13.8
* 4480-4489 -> -0.07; 15.7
